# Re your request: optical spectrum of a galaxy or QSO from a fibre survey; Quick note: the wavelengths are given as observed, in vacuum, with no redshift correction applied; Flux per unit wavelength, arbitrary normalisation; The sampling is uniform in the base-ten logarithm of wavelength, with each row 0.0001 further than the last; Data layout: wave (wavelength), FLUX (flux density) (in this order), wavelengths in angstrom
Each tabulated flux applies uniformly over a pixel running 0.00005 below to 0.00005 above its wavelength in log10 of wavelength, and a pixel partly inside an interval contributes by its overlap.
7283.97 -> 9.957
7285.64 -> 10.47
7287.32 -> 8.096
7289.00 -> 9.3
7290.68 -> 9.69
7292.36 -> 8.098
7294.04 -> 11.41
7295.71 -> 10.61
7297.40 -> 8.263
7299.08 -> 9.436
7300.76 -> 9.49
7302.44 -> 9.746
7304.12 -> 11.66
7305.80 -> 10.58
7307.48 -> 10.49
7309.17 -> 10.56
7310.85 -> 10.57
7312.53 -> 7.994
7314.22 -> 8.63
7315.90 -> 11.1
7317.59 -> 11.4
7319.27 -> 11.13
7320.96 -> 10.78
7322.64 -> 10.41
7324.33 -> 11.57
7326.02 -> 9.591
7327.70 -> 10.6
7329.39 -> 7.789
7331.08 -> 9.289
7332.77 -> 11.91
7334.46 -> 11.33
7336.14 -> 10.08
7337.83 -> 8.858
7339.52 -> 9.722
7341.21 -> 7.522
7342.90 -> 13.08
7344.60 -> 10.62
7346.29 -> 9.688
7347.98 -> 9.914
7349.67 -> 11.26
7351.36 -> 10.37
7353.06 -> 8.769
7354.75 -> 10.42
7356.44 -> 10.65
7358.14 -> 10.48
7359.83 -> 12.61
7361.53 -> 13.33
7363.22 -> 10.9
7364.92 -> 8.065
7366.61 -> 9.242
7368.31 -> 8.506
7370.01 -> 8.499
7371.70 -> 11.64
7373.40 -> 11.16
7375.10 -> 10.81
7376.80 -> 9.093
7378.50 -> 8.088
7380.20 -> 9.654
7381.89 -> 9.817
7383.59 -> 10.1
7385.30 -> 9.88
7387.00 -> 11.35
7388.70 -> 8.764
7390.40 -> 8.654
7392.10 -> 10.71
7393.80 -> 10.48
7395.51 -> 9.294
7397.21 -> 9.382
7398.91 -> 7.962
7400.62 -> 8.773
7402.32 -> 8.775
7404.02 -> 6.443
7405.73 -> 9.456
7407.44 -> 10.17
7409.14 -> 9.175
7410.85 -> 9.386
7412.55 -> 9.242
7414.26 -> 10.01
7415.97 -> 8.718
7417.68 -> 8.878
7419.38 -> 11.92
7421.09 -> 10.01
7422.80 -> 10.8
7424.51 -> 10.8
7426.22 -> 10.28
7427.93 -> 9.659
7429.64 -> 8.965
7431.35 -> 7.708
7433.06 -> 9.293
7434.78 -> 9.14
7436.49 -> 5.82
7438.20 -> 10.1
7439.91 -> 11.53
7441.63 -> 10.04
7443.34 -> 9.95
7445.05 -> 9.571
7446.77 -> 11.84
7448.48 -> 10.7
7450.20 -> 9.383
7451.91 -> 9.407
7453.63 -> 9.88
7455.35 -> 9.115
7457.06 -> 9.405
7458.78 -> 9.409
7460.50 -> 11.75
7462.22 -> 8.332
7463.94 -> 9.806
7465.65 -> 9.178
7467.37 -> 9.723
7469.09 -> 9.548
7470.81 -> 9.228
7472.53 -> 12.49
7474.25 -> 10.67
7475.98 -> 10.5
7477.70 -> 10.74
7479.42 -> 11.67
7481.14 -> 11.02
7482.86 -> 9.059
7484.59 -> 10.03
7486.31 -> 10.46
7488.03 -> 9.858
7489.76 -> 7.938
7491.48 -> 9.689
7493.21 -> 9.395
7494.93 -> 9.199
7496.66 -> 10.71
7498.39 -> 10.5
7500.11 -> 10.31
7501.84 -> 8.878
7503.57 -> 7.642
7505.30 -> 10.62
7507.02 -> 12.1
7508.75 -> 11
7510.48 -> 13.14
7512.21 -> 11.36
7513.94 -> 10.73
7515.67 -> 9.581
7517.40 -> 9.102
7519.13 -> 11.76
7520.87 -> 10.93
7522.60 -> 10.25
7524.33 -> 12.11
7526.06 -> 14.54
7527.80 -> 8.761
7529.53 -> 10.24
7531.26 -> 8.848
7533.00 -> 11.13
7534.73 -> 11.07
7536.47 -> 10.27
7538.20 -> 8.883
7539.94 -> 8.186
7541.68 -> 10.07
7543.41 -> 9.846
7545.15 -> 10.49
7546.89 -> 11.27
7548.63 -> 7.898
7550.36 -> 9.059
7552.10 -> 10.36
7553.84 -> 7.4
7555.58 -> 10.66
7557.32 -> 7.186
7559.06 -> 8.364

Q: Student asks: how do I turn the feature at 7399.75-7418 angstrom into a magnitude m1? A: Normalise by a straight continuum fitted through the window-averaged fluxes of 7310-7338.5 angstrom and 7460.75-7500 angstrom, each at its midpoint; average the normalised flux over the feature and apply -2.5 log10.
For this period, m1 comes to 0.12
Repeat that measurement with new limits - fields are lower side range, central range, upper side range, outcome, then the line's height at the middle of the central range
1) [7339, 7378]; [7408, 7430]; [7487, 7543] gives 0.044 mag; 10.3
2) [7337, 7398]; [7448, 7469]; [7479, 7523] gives 0.058 mag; 10.2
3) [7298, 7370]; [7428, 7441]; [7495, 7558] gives 0.136 mag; 10.2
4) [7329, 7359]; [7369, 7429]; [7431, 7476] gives 0.034 mag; 9.95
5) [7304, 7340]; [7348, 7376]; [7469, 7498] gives -0.018 mag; 10.2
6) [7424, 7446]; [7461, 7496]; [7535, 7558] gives -0.059 mag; 9.43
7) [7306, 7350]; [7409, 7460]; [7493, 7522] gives 0.071 mag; 10.3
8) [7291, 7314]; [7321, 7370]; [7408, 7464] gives -0.043 mag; 9.82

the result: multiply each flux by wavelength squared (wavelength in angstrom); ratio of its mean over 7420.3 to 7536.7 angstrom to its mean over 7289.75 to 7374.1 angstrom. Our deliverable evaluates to 1.03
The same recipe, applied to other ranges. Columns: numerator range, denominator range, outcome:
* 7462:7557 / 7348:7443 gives 1.08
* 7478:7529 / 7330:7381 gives 1.07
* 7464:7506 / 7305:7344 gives 1.02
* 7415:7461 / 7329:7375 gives 0.98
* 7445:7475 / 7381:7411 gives 1.08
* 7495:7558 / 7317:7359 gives 1.04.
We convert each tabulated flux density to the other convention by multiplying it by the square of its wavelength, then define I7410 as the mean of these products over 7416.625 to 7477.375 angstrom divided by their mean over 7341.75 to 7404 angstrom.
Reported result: 1.01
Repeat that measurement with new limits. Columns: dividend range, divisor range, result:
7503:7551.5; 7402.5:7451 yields 1.11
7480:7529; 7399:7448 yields 1.12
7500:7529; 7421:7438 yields 1.19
